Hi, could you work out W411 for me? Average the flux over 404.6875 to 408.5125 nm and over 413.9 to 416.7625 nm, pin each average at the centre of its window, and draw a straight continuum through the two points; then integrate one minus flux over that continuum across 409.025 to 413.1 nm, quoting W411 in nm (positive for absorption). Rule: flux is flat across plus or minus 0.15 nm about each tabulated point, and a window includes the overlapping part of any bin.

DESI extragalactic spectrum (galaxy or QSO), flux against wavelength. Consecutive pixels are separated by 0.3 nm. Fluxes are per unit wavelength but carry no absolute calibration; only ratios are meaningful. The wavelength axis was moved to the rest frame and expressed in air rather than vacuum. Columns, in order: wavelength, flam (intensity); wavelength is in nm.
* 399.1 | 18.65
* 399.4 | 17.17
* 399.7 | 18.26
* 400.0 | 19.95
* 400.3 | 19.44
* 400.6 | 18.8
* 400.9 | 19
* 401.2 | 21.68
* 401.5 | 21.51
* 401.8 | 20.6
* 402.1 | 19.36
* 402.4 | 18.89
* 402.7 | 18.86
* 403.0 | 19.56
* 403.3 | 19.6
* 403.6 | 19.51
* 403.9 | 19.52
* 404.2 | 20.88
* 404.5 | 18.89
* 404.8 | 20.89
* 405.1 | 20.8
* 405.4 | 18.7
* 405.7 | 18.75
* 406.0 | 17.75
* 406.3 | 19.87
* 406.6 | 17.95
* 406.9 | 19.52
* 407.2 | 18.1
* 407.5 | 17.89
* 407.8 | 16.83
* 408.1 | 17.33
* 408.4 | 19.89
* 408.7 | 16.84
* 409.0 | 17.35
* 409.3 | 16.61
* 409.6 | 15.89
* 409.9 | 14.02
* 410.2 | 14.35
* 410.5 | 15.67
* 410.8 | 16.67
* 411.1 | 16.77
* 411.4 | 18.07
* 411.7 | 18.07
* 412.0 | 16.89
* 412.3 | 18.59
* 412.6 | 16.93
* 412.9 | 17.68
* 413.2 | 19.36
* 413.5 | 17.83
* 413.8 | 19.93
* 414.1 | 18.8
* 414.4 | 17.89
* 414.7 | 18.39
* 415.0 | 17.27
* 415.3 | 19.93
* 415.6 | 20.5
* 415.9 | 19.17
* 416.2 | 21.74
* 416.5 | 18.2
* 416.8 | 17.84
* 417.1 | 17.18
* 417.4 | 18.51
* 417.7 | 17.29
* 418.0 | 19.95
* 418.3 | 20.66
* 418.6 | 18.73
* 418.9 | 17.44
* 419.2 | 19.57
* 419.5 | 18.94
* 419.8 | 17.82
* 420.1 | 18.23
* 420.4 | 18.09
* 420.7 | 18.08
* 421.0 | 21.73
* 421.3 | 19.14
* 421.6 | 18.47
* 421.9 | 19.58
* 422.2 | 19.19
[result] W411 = 0.48 nm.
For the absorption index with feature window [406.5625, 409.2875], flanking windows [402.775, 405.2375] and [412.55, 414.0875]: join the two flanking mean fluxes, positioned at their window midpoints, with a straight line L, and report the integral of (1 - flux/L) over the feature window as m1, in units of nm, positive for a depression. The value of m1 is 0.20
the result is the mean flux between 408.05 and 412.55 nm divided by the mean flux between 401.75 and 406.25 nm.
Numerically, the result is 0.87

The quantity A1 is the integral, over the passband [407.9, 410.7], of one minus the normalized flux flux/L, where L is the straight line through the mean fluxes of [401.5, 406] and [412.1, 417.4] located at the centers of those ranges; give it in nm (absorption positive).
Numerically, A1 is 0.39 nm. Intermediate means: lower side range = 19.6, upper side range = 18.6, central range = 16.4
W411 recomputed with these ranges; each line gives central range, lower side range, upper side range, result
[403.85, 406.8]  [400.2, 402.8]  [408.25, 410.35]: -0.202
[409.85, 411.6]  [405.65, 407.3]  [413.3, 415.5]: 0.240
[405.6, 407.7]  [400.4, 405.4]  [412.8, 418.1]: 0.110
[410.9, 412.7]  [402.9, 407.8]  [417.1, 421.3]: 0.138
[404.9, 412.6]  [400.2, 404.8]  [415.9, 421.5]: 0.733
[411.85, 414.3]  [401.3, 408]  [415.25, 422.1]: 0.110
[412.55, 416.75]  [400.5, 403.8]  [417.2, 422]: 0.059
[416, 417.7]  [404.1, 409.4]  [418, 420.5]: 0.014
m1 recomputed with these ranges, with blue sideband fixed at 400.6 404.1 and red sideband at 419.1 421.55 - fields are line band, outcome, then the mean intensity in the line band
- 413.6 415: 0.048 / 18.6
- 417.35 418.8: 0.001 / 19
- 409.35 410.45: 0.250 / 15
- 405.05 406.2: 0.044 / 18.9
